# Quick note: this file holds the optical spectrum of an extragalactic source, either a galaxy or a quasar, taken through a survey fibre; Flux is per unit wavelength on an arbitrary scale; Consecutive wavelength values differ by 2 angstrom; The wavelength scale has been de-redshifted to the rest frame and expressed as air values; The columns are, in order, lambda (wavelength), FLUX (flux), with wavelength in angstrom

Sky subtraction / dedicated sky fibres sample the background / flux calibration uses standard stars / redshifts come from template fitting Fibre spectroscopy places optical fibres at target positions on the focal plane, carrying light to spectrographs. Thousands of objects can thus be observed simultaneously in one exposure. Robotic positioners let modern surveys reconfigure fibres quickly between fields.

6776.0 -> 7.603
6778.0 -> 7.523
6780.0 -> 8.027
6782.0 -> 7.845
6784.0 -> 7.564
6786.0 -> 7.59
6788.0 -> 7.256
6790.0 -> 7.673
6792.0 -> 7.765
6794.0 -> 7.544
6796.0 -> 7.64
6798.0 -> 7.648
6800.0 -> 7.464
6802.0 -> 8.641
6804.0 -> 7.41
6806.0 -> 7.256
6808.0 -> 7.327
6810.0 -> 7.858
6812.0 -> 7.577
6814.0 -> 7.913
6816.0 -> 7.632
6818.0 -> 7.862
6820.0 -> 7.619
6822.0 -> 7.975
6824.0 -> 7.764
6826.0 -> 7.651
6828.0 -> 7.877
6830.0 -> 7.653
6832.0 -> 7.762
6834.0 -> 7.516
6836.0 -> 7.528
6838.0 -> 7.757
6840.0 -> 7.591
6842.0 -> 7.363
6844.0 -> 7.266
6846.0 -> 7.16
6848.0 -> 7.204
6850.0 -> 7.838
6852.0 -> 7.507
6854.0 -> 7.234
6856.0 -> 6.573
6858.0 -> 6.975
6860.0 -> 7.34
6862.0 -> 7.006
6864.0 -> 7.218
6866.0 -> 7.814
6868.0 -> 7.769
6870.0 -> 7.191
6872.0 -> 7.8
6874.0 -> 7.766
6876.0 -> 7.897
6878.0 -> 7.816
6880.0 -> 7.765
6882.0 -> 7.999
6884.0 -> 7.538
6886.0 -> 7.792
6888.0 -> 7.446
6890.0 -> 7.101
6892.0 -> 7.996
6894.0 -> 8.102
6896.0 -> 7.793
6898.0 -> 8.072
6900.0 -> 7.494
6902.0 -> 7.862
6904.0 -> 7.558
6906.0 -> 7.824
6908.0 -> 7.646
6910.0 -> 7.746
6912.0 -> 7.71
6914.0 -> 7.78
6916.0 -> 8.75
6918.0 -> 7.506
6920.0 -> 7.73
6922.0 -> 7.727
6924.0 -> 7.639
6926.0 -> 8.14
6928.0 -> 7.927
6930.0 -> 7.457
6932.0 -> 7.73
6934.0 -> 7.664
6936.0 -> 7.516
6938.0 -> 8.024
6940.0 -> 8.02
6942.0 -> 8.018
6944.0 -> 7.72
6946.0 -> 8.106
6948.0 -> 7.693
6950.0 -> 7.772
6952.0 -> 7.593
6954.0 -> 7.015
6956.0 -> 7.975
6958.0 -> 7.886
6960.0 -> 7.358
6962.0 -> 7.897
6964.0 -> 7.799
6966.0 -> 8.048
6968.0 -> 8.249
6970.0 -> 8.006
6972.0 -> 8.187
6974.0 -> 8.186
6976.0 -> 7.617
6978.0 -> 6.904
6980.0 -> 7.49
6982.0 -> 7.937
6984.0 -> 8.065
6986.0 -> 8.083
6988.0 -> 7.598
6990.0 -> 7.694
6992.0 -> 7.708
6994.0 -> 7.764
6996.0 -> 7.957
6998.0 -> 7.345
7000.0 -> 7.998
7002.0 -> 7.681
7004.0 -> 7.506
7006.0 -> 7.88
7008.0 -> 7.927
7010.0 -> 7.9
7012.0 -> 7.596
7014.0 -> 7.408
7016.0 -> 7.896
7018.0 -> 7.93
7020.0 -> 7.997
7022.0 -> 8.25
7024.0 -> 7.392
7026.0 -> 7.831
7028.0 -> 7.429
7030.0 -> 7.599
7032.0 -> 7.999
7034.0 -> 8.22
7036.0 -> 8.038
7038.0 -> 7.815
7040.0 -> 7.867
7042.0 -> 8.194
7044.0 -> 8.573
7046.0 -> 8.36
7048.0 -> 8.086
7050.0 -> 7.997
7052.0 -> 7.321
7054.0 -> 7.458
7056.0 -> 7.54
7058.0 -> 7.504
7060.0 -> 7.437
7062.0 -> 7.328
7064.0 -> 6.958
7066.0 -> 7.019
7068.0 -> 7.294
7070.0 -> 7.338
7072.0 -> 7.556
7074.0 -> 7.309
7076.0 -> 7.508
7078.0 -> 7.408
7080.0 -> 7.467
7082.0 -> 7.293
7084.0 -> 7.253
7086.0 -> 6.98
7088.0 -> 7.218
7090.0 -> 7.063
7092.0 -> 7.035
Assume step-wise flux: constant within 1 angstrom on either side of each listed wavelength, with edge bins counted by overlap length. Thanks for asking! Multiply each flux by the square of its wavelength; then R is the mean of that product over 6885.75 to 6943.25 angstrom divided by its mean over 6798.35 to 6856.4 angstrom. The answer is 1.1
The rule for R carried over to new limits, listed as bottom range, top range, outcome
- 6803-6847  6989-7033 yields 1.08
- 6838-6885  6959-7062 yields 1.09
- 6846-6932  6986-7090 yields 1.05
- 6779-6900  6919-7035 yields 1.07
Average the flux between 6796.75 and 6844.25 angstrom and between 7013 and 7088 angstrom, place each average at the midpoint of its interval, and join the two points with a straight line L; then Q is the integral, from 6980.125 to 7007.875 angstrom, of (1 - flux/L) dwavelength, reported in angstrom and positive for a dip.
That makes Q -0.5 angstrom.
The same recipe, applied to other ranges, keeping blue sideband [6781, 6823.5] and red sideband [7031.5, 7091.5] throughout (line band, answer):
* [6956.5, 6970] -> -0.5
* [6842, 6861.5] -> 1.1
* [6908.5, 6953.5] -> -1.1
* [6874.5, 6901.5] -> -0.4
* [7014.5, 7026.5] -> -0.4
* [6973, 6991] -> -0.3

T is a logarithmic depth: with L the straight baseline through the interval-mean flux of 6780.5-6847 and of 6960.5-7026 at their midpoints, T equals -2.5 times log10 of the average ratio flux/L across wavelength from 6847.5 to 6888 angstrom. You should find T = 0.03 mag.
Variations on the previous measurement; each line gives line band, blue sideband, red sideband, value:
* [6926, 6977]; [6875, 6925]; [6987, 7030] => -0.009 mag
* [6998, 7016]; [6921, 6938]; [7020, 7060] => 0.014 mag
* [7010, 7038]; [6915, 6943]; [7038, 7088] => -0.026 mag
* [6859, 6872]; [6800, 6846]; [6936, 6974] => 0.043 mag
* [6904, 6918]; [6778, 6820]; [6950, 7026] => -0.017 mag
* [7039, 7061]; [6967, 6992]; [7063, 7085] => -0.058 mag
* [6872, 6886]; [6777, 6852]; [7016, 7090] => -0.023 mag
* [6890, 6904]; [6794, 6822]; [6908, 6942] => -0.003 mag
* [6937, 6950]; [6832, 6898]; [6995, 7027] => -0.035 mag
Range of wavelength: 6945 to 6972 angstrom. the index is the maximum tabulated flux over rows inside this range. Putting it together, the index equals 8.249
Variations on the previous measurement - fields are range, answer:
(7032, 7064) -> 8.573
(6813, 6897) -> 8.102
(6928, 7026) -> 8.25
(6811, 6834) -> 7.975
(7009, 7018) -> 7.93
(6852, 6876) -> 7.897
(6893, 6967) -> 8.75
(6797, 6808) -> 8.641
